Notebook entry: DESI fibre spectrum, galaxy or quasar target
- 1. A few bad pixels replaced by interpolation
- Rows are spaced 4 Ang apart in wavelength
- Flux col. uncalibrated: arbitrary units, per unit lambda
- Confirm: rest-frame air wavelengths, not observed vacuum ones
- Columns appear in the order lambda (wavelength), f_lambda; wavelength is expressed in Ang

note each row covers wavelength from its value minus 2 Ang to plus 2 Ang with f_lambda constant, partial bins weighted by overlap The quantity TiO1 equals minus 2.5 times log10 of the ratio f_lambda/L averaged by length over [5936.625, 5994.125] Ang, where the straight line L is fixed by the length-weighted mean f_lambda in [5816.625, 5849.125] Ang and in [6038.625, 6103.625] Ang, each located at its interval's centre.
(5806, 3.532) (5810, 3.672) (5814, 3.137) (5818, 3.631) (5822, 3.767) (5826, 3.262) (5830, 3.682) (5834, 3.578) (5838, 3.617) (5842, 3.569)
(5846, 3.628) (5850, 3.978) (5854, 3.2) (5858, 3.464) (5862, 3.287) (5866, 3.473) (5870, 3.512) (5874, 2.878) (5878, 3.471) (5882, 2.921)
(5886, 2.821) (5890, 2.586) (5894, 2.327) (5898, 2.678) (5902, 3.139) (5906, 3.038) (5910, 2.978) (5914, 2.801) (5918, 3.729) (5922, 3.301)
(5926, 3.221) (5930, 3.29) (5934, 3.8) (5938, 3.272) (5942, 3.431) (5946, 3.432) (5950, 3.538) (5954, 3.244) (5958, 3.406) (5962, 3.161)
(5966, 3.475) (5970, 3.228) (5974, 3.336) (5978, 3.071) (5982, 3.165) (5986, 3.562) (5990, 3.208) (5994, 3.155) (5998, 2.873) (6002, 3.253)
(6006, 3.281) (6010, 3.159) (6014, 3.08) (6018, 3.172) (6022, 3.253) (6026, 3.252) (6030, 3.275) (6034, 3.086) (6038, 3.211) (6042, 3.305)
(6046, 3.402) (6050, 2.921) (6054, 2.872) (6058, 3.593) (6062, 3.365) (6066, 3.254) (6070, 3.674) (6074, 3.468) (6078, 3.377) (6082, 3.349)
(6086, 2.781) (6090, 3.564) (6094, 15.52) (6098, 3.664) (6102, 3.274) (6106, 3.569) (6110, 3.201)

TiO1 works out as 0.17 mag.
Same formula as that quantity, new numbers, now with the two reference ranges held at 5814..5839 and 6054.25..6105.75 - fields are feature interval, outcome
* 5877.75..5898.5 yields 0.33 mag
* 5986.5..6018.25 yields 0.28 mag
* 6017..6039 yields 0.28 mag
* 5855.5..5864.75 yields 0.09 mag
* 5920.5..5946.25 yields 0.15 mag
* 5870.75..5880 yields 0.15 mag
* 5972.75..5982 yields 0.25 mag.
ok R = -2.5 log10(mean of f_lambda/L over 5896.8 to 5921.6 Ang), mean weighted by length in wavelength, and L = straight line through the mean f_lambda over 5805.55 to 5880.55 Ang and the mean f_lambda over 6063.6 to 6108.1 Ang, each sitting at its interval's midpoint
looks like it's 0.21 mag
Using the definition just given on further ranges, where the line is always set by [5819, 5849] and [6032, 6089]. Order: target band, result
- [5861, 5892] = 0.14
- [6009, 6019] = 0.07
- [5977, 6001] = 0.06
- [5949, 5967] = 0.02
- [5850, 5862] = 0.04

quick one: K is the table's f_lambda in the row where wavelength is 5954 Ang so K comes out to 3.244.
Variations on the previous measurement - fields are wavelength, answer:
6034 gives 3.086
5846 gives 3.628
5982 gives 3.165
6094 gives 15.52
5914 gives 2.801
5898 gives 2.678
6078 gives 3.377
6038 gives 3.211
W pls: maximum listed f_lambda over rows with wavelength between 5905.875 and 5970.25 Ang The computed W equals 3.8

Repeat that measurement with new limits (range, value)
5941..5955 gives 3.538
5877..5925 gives 3.729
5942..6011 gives 3.562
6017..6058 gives 3.593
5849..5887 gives 3.978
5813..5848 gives 3.767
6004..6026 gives 3.281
